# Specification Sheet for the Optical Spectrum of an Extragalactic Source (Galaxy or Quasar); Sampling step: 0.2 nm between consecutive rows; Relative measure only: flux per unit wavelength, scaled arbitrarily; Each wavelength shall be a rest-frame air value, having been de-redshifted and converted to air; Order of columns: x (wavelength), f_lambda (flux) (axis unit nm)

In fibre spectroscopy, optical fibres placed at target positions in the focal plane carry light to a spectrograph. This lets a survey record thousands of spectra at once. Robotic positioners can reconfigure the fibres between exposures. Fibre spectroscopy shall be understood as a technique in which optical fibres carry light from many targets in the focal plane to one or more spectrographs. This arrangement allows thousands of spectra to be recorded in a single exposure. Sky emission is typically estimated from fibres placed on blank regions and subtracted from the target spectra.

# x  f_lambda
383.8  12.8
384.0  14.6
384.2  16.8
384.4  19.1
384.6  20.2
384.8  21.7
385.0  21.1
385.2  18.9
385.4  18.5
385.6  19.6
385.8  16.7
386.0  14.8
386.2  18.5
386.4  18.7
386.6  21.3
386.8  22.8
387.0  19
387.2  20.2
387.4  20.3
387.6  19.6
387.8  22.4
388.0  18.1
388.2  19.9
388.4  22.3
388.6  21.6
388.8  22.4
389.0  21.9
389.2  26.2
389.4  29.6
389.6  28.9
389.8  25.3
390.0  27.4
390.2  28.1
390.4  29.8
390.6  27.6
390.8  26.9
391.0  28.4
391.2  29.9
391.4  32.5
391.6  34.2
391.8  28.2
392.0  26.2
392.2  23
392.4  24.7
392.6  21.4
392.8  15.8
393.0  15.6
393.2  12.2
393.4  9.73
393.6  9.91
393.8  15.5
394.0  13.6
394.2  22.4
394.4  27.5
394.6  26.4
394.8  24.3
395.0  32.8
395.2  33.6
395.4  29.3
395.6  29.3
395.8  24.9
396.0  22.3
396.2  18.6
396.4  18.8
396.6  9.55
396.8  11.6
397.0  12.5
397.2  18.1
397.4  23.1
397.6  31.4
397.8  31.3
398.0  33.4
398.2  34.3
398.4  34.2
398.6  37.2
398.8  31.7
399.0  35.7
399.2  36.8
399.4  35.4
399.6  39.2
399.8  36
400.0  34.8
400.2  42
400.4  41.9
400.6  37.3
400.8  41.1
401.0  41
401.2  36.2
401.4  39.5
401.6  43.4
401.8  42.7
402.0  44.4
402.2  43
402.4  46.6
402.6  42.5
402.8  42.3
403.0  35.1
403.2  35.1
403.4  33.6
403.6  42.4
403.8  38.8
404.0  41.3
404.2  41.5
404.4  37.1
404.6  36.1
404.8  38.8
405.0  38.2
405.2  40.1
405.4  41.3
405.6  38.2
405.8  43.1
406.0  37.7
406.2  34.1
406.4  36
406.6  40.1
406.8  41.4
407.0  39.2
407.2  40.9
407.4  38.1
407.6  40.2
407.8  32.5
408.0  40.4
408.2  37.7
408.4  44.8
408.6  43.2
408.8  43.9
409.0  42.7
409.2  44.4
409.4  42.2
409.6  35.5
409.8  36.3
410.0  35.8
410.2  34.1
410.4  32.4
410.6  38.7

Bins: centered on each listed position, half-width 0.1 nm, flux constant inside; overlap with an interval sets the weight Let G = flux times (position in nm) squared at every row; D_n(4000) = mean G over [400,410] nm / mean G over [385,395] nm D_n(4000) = 1.92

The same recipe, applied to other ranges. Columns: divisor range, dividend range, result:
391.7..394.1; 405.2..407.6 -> 2.33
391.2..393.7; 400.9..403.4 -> 1.99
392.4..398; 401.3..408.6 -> 1.98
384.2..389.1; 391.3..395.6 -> 1.19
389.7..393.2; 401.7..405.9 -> 1.66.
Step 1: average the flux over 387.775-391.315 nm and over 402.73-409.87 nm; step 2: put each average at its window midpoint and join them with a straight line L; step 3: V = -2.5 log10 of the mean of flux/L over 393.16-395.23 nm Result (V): 0.393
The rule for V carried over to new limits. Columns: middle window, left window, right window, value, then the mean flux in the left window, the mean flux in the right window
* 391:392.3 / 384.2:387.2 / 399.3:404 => -0.08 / 19.3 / 39.8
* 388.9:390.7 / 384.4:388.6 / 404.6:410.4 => -0.19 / 19.8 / 39.1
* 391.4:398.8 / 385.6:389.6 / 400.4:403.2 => 0.32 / 21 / 41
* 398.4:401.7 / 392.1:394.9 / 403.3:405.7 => -0.23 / 18.7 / 38.9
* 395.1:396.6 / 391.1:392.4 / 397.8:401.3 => 0.33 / 28.7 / 36.8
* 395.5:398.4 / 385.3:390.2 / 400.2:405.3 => 0.38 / 21.6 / 40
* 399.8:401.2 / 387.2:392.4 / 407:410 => -0.16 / 25.5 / 40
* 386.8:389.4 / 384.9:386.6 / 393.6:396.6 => -0.10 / 18.5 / 23.3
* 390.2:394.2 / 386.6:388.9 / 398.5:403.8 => 0.17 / 20.8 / 39.1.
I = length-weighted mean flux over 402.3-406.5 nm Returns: 39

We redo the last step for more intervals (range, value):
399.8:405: 39.8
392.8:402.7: 29.5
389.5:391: 27.8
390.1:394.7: 23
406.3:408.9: 39.9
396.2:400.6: 29.9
